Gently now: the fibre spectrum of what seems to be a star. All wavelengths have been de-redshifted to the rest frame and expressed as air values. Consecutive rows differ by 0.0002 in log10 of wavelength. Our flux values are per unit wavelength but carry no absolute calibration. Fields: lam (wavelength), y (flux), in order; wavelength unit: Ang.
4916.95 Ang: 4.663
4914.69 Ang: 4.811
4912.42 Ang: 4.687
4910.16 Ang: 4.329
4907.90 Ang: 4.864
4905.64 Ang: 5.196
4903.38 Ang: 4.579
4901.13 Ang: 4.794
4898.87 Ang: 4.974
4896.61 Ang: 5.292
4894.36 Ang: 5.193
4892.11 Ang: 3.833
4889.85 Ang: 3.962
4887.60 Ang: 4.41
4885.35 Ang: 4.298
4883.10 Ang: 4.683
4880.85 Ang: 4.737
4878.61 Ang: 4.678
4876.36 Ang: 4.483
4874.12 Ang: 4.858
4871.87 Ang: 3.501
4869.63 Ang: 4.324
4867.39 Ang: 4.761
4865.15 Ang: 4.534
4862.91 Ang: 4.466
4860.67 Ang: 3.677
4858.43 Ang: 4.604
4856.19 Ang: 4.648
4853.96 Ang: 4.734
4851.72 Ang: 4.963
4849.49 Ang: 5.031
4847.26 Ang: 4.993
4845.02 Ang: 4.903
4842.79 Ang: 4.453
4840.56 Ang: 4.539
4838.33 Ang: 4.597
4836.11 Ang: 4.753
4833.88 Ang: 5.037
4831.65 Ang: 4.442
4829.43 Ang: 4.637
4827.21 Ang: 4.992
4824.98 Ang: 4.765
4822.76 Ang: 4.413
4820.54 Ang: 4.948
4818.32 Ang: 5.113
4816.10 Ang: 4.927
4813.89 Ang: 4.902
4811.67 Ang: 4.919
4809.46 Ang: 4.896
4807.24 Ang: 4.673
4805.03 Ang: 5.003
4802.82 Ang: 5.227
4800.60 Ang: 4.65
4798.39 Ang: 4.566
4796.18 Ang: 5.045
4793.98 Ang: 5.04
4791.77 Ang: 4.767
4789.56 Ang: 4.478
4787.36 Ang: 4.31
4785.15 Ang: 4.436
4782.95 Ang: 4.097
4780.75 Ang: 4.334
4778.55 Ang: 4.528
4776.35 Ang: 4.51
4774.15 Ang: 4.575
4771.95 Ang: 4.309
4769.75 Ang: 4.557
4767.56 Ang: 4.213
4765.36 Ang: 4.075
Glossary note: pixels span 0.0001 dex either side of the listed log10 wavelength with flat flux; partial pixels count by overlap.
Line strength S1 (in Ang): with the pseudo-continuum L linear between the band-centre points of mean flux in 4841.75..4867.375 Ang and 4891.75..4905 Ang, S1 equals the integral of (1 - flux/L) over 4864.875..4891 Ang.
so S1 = 1.8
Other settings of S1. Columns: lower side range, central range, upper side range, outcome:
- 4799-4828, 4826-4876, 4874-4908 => 1.7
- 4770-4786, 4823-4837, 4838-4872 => -0.7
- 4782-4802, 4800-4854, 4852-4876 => -3.6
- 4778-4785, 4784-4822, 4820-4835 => -2.5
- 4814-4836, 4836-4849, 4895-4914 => 0.3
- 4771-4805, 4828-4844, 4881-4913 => -0.1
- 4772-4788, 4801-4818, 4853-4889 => -2.0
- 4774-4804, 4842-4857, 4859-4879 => -1.4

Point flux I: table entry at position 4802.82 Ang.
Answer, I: 5.227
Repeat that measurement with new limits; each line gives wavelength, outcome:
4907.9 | 4.864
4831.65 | 4.442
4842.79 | 4.453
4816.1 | 4.927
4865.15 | 4.534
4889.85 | 3.962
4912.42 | 4.687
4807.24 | 4.673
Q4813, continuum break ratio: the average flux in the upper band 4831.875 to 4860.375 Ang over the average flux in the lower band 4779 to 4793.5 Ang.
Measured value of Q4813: 1.1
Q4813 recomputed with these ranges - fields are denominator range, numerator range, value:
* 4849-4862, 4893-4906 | 1.08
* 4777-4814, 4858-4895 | 0.94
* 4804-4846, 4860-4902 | 0.94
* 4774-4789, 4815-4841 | 1.09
